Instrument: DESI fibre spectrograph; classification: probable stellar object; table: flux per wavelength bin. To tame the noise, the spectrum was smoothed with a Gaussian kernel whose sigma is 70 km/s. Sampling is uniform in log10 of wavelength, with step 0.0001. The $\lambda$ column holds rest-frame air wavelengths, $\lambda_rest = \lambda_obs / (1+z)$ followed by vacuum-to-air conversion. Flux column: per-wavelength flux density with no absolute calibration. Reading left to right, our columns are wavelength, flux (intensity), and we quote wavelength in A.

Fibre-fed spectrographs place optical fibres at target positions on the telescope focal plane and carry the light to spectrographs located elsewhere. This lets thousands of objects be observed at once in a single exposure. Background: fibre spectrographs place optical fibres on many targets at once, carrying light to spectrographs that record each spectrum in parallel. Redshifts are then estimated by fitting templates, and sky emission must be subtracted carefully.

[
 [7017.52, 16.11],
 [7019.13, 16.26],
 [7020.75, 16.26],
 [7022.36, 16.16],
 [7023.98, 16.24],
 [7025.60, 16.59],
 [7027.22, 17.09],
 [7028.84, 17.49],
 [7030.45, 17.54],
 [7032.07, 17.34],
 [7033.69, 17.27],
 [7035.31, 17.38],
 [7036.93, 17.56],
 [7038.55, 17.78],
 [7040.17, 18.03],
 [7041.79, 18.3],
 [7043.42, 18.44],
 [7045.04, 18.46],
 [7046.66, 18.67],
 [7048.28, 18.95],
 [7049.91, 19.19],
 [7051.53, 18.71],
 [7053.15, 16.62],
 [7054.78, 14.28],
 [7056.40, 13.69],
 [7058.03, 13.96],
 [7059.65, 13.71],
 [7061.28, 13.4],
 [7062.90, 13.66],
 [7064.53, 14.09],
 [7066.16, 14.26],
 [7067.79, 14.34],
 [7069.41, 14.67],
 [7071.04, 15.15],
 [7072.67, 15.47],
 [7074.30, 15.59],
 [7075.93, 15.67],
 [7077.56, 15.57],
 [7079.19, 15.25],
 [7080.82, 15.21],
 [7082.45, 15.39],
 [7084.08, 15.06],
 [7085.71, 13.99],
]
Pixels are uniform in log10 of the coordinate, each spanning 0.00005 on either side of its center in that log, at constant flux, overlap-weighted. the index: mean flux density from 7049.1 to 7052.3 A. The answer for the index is 19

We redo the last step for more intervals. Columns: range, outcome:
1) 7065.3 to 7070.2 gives 14.4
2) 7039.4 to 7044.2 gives 18.2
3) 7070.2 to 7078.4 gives 15.5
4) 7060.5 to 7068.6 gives 14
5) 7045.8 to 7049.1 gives 18.8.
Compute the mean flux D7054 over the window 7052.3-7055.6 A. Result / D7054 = 15.5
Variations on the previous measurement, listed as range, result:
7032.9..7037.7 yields 17.4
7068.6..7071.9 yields 14.9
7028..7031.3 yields 17.5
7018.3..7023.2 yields 16.2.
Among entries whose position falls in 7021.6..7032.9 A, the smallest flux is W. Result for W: 16.16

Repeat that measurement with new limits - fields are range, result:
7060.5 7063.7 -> 13.4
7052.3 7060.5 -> 13.69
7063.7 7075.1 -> 14.09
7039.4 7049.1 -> 18.03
